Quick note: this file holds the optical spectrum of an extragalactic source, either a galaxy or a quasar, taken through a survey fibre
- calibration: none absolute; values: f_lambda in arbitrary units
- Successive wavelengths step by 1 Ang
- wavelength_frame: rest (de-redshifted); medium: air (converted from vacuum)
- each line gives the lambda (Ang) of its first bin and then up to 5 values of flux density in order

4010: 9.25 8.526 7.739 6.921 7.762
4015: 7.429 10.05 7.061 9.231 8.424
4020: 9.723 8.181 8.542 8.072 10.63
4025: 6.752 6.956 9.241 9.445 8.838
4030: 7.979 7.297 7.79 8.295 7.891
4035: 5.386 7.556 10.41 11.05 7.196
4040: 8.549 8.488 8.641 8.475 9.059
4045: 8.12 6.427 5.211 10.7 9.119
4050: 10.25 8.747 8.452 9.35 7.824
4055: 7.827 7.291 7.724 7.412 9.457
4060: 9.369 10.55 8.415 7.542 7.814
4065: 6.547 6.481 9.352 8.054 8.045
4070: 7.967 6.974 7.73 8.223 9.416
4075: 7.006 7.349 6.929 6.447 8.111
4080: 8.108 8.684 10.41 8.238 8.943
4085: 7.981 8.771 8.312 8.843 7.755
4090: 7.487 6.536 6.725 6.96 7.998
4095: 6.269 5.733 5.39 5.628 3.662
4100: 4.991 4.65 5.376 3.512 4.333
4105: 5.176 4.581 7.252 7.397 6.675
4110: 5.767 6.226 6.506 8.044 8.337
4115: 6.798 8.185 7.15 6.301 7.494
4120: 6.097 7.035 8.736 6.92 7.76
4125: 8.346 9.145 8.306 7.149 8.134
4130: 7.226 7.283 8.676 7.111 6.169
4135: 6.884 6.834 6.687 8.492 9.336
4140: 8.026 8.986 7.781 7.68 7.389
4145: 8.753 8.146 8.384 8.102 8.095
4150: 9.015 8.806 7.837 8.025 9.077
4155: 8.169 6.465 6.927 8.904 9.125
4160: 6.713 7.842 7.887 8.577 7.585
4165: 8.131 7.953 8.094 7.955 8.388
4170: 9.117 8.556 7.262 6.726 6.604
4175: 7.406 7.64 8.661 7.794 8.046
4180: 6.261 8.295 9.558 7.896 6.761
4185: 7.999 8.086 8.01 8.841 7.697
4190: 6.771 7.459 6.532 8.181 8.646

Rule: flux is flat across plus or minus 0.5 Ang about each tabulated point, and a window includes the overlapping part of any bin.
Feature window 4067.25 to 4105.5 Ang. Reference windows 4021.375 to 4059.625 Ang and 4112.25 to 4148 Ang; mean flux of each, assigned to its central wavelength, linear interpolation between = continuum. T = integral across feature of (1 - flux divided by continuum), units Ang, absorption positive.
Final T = 4.5 Ang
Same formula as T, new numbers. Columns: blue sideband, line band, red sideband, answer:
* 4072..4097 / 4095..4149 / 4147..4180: 5.91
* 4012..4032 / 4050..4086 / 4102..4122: -3.87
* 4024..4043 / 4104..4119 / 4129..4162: 2.49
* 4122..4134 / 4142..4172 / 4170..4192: -1.34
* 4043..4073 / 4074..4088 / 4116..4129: -0.34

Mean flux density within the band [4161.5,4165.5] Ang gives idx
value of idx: 8.04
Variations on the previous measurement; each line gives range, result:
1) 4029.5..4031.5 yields 7.64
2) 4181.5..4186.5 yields 8.06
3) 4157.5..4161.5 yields 8.15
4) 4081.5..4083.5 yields 9.32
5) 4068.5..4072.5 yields 7.68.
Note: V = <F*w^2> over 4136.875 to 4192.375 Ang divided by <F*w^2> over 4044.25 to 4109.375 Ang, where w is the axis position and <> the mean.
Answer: 1.11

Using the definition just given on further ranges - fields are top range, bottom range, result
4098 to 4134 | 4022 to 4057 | 0.84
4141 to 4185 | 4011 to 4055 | 1.02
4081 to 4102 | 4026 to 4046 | 0.87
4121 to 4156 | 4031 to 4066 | 1.00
